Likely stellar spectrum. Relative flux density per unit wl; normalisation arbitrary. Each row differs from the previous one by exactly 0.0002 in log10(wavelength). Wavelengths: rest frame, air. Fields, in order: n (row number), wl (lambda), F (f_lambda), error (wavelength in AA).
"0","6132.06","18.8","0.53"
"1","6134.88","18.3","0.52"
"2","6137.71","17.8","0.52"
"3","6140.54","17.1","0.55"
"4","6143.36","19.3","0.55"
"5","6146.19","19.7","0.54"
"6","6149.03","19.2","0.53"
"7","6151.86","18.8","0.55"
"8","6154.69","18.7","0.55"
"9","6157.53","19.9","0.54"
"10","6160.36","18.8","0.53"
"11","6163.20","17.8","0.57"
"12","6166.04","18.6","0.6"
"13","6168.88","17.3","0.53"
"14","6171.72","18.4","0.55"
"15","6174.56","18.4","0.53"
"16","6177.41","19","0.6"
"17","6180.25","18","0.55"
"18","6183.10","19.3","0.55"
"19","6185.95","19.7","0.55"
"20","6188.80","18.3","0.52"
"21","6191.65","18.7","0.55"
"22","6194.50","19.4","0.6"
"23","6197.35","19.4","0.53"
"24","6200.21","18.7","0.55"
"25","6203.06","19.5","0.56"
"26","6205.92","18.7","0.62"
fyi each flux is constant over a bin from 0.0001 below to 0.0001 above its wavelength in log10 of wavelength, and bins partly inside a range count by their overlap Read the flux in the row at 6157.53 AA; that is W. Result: 19.9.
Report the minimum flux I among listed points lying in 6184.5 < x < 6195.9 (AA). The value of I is 18.3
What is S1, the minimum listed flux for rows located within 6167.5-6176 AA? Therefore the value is 17.3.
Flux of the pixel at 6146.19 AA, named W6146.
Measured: 19.7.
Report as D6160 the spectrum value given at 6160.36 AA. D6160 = 18.8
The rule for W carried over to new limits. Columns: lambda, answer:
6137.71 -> 17.8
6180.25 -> 18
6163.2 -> 17.8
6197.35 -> 19.4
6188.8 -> 18.3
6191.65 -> 18.7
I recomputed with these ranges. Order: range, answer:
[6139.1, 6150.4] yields 17.1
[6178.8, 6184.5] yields 18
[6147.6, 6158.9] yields 18.7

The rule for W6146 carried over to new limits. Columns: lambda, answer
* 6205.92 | 18.7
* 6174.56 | 18.4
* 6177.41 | 19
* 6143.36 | 19.3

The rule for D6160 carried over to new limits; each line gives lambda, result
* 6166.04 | 18.6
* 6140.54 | 17.1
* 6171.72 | 18.4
